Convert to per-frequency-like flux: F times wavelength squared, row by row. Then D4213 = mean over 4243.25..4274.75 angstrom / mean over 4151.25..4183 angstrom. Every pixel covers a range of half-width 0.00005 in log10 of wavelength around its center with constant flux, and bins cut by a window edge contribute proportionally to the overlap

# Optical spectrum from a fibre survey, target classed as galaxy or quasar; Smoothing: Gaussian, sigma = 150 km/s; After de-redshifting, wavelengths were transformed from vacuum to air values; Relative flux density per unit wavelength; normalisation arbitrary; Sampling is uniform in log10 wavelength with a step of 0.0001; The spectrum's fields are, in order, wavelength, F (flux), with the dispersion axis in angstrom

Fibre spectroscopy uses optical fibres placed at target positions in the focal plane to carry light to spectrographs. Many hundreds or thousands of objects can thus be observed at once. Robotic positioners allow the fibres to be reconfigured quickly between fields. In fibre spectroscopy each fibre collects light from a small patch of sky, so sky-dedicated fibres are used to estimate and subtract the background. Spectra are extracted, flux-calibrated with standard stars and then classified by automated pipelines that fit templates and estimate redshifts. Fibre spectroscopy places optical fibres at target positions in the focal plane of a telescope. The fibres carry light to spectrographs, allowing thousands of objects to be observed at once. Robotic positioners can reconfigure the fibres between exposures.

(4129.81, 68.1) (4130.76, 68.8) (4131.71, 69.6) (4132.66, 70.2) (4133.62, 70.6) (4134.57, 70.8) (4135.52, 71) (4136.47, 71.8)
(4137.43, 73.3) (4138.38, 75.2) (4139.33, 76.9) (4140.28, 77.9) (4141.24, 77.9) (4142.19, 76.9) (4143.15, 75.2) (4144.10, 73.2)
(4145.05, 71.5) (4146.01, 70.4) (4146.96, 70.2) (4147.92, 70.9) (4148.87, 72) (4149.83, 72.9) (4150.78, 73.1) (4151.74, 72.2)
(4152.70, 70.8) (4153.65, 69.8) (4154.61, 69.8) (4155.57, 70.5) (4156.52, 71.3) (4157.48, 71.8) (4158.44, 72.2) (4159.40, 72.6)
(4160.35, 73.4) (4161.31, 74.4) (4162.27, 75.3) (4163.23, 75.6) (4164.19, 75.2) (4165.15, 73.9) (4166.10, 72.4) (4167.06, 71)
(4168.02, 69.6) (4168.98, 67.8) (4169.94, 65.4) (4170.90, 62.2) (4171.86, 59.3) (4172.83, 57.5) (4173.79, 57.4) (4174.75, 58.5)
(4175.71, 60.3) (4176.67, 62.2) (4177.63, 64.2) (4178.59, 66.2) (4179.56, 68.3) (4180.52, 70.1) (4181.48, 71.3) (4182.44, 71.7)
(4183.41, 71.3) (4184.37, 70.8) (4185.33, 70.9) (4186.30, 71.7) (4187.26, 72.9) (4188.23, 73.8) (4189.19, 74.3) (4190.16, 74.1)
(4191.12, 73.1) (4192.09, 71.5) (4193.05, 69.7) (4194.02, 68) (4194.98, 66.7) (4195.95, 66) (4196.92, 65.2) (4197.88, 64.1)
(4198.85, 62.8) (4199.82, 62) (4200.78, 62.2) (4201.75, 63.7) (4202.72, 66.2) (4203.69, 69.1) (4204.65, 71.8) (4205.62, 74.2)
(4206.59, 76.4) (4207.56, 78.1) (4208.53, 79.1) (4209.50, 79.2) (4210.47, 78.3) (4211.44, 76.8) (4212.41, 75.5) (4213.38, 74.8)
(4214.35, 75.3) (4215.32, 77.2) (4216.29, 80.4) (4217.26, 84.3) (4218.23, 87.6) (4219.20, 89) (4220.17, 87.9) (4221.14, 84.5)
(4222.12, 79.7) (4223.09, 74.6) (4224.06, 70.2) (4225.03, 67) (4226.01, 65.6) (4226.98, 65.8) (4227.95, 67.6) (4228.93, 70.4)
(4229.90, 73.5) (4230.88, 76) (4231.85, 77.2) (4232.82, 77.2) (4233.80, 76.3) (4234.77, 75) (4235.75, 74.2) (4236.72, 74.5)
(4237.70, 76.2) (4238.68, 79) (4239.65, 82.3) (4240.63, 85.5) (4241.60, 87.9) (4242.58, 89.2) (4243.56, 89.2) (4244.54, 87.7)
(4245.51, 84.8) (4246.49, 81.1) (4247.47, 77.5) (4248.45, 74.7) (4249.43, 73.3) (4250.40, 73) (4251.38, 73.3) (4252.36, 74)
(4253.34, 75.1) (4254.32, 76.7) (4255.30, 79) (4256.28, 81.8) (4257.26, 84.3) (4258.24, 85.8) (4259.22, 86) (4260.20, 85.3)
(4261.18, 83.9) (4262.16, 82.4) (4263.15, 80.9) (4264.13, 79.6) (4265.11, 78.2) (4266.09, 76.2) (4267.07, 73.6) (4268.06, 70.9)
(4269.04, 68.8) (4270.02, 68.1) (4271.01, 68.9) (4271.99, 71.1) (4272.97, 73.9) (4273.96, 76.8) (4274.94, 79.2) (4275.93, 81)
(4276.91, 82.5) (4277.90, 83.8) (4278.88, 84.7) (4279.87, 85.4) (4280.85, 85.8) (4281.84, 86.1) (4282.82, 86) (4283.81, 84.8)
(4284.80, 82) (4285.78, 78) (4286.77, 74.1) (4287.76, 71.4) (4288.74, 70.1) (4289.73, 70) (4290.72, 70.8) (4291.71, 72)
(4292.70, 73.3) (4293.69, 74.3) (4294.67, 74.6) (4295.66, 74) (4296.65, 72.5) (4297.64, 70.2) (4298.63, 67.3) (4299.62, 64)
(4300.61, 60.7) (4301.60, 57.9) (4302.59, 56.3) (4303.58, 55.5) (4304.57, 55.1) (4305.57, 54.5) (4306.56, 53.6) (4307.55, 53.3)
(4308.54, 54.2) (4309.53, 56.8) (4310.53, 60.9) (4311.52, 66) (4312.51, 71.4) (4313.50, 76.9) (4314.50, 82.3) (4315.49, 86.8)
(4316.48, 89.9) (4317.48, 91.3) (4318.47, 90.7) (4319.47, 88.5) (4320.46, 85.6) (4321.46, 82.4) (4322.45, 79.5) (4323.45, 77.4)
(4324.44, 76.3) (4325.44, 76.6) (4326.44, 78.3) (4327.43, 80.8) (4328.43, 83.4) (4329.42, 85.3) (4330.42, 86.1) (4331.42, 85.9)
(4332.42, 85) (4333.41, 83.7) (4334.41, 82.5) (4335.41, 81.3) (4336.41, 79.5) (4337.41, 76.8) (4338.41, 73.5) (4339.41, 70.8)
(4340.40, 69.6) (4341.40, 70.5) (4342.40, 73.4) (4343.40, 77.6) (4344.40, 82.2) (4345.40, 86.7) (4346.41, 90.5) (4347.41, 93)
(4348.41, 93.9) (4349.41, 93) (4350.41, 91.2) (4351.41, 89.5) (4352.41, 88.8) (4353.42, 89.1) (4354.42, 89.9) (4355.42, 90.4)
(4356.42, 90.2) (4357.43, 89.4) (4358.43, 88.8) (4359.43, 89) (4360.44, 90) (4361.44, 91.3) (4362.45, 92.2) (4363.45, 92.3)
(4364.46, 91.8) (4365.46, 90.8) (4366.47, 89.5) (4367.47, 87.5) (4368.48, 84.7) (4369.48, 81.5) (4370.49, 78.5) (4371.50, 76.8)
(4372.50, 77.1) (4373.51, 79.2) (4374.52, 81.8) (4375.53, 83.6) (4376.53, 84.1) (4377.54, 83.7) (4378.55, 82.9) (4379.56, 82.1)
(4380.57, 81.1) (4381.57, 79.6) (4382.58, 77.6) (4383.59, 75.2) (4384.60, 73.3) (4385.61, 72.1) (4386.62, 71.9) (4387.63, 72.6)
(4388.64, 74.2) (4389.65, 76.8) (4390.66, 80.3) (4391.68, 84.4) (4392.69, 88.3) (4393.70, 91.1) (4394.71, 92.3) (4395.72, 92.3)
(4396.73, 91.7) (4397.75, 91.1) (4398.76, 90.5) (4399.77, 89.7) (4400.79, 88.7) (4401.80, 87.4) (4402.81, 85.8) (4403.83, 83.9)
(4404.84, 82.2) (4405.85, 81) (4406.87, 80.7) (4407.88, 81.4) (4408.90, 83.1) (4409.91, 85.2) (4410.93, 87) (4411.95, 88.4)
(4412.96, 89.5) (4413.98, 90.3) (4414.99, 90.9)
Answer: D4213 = 1.2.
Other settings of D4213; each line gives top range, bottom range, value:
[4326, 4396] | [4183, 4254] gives 1.19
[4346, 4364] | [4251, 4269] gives 1.20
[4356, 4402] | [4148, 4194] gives 1.33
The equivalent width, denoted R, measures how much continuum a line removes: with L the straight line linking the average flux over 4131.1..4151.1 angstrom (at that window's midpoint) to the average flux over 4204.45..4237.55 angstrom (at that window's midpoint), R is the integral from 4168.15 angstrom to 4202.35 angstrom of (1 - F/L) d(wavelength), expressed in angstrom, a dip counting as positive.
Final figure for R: 3.7 angstrom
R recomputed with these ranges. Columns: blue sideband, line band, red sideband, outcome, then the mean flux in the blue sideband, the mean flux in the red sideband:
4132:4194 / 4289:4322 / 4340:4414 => 4.1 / 70.6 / 84.7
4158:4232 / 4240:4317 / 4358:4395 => 1.6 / 71.4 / 82.9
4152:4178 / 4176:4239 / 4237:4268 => 1.2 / 68.4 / 80.4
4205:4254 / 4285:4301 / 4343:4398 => 1.9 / 77.7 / 85.1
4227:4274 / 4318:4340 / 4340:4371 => 0.9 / 77.8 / 87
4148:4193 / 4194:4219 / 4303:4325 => -0.9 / 69.7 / 72.2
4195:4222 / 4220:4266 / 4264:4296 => -1.7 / 74.4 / 76.7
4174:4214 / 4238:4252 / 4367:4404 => -1.5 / 69.9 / 82.6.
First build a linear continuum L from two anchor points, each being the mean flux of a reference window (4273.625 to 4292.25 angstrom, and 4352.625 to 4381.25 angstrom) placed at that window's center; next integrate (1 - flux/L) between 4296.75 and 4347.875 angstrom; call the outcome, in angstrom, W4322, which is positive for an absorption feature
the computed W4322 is 4.7 angstrom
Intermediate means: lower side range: 79.2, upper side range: 86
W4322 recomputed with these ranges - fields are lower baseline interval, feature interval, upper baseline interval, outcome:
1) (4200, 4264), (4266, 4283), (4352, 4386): 0.4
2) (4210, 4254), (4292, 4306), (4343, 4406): 2.8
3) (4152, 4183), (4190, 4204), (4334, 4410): 0.8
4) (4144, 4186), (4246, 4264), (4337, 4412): -0.9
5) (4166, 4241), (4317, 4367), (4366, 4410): -3.1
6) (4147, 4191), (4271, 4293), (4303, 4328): -1.8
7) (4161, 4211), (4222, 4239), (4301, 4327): -0.8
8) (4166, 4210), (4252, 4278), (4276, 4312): -3.1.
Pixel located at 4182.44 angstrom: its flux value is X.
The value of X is 71.7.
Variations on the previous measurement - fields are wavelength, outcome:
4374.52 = 81.8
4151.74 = 72.2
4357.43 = 89.4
